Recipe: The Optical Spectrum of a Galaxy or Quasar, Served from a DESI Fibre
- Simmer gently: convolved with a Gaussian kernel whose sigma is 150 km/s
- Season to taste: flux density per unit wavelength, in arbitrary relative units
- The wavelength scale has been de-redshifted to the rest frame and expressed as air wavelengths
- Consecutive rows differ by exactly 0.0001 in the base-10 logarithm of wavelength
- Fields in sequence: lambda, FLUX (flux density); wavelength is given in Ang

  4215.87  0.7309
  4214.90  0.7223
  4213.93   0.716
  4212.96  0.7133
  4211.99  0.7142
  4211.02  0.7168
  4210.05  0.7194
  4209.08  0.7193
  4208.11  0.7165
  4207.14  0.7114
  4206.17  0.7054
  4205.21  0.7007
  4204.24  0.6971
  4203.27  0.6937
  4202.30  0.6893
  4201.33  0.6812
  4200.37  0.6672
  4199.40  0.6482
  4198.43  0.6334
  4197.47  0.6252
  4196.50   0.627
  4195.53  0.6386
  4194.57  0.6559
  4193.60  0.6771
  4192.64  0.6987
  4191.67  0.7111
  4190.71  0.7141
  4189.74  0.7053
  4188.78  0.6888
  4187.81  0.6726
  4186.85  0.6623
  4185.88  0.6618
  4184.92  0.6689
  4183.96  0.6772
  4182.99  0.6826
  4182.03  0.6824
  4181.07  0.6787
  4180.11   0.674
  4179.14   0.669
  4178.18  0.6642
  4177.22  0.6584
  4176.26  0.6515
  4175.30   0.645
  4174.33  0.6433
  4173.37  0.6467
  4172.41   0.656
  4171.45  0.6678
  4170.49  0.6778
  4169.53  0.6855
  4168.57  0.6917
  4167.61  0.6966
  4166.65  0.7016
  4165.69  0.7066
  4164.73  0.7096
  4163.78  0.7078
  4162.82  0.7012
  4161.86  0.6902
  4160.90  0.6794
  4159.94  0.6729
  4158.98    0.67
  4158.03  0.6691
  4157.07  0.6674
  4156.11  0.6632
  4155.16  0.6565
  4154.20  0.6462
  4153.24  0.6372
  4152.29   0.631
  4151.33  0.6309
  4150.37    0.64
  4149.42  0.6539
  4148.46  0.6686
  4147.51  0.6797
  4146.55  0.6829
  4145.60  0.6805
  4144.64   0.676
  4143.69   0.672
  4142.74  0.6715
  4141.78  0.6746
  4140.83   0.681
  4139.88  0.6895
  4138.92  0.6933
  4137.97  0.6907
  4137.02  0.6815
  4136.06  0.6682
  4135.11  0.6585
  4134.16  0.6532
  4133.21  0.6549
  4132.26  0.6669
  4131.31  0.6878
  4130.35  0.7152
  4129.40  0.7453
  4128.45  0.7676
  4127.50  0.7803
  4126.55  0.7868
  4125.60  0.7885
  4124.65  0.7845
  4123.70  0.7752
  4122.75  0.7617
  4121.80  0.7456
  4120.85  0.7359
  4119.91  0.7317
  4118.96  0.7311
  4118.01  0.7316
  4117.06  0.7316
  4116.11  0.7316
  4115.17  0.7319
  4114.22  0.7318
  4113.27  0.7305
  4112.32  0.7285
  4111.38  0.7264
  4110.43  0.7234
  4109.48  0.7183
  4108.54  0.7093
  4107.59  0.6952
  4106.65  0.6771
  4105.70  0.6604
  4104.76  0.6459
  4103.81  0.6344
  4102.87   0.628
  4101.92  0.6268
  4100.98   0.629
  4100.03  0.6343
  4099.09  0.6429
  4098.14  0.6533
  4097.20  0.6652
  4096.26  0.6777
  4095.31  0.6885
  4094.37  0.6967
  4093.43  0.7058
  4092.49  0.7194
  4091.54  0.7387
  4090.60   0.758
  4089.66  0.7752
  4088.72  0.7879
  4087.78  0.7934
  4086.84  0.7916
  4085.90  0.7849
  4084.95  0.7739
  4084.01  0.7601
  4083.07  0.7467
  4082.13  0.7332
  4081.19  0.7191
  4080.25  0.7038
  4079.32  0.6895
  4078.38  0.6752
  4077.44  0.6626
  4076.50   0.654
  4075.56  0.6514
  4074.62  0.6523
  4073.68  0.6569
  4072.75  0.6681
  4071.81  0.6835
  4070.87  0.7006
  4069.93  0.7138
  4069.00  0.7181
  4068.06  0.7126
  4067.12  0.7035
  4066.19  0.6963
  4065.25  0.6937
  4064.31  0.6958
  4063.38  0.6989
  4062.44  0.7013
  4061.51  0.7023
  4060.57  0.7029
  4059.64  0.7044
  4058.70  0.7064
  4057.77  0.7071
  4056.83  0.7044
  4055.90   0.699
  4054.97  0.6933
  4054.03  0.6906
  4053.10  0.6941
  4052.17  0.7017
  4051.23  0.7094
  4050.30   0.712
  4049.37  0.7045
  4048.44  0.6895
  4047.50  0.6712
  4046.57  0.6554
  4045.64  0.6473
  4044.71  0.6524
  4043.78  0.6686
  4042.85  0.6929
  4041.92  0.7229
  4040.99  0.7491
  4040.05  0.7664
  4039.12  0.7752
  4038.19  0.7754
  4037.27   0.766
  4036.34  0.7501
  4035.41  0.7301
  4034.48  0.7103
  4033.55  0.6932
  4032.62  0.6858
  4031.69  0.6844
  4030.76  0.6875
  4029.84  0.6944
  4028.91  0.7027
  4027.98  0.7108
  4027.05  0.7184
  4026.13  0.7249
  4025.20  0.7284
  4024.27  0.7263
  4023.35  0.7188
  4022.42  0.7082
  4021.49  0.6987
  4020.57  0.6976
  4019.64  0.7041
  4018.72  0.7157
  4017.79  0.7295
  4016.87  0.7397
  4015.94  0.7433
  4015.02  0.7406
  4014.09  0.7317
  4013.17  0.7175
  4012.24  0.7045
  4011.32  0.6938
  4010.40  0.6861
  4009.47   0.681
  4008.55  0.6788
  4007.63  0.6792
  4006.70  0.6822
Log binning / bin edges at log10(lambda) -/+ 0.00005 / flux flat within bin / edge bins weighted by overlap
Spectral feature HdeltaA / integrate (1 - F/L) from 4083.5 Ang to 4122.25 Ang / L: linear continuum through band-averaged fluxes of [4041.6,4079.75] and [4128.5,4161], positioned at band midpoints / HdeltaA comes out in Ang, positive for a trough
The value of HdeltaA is -1.8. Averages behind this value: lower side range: 0.689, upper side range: 0.672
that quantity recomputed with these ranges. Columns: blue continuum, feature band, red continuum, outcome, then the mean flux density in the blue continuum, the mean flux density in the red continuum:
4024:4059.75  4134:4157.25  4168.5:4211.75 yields 0.68 Ang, 0.708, 0.677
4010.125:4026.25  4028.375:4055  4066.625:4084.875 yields 0.10 Ang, 0.717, 0.697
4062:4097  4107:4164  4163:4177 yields -0.68 Ang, 0.713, 0.678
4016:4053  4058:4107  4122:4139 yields 1.22 Ang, 0.711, 0.721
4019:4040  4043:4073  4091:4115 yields 0.49 Ang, 0.719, 0.684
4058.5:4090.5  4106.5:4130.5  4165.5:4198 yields -1.53 Ang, 0.713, 0.672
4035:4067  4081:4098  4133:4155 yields -1.19 Ang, 0.707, 0.666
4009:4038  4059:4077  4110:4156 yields 0.49 Ang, 0.714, 0.703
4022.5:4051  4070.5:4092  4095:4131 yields -0.29 Ang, 0.711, 0.711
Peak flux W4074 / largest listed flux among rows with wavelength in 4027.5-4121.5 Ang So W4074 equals 0.7934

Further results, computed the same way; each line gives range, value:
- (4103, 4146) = 0.7885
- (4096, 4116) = 0.7319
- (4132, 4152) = 0.6933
